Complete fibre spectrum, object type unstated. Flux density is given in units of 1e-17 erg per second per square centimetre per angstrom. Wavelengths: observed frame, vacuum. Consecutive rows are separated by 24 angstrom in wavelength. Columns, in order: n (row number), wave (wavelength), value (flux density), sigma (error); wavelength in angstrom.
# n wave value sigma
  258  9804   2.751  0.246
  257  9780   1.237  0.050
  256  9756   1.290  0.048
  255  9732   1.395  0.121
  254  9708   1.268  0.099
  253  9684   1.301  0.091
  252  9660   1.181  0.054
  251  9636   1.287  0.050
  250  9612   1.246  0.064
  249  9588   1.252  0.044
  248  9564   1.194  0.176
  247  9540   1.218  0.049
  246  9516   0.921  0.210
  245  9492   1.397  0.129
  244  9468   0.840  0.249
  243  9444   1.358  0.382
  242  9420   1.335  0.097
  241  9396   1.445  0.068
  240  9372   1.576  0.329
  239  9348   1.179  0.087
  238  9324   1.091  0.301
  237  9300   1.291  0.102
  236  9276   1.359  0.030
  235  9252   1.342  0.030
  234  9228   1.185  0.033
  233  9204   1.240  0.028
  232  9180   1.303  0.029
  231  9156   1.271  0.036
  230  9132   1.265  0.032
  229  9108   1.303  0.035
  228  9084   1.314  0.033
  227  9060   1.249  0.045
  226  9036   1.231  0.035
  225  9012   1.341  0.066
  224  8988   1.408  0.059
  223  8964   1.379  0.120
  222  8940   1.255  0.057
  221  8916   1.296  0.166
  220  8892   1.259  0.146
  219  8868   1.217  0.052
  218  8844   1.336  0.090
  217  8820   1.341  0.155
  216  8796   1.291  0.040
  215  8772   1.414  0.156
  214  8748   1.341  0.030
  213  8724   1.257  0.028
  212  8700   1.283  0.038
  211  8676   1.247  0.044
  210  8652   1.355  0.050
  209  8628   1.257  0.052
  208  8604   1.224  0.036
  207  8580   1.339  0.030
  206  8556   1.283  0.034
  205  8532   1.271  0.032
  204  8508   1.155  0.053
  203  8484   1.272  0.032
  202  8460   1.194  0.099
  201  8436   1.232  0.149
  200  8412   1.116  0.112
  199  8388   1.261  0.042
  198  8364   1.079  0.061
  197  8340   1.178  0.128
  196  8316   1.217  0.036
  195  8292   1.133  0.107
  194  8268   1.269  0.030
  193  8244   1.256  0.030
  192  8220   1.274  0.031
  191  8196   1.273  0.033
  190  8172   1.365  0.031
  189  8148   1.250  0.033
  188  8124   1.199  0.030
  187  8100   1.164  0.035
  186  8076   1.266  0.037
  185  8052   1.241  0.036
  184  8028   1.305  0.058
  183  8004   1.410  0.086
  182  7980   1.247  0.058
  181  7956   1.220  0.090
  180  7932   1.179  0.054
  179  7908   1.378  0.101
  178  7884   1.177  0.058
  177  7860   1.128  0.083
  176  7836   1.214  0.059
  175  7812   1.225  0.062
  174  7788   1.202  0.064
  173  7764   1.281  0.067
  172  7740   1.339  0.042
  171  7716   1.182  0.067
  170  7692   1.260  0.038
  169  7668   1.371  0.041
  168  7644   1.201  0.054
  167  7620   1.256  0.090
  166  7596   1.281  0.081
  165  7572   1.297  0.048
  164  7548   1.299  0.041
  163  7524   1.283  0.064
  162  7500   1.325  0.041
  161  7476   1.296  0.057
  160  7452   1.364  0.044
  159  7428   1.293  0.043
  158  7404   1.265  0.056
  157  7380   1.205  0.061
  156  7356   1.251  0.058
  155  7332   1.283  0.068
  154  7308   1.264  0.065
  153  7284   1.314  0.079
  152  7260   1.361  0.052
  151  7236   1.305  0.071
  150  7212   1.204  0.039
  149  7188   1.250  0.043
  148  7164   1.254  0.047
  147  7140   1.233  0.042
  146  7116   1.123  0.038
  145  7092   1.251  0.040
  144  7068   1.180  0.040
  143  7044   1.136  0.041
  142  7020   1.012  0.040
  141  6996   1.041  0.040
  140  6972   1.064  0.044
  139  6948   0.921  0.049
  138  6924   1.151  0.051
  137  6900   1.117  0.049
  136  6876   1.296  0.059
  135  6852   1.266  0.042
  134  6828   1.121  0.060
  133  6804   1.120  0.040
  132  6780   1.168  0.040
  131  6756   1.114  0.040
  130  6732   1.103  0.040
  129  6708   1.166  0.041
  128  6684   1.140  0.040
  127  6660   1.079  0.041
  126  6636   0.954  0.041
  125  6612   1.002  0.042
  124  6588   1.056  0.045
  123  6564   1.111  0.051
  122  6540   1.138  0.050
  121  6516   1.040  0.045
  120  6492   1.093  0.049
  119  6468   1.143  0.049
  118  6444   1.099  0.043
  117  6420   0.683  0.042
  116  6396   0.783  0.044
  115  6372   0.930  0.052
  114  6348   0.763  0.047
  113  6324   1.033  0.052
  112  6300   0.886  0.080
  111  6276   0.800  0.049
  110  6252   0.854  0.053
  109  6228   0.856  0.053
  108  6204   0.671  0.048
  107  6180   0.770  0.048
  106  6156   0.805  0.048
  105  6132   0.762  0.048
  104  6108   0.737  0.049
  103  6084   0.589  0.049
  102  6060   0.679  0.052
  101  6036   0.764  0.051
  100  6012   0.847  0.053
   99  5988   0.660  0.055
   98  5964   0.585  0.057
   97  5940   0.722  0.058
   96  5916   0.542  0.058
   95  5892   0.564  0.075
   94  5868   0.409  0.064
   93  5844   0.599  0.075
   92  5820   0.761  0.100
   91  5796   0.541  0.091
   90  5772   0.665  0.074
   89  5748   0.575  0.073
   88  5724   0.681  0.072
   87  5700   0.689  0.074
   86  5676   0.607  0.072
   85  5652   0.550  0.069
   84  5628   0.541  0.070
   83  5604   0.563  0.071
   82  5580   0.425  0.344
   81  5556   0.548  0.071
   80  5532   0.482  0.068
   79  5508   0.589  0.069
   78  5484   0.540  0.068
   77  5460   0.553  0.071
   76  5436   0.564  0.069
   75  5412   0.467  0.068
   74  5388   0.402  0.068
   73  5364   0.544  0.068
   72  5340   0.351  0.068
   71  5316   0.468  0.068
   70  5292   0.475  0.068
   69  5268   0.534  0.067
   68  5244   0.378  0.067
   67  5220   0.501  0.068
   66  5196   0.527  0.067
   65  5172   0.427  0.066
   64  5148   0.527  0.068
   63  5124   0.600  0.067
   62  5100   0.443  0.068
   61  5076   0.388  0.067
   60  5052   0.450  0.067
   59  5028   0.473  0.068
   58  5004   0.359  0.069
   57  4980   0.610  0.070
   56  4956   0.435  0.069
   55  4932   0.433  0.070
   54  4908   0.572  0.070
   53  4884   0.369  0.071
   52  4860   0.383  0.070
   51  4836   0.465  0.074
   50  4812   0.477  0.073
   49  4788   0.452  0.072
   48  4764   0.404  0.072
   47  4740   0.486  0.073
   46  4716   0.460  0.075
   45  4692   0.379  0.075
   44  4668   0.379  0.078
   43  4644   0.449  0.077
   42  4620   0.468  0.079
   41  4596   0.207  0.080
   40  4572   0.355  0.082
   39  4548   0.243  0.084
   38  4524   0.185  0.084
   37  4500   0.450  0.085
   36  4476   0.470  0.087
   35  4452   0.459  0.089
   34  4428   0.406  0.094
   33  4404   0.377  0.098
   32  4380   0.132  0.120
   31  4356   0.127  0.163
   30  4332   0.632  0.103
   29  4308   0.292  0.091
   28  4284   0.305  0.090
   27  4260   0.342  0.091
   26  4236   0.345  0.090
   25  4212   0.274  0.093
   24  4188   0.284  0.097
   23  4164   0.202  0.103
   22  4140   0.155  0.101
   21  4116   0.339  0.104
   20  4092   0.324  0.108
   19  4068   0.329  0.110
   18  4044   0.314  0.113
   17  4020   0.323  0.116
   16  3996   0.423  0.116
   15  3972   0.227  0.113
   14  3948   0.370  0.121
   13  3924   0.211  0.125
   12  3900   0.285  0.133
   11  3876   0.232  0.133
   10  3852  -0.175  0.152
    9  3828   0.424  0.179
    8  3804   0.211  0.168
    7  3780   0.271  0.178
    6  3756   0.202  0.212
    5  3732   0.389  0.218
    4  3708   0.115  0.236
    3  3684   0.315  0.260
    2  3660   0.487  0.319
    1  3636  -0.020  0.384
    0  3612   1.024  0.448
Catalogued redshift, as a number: 0.61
